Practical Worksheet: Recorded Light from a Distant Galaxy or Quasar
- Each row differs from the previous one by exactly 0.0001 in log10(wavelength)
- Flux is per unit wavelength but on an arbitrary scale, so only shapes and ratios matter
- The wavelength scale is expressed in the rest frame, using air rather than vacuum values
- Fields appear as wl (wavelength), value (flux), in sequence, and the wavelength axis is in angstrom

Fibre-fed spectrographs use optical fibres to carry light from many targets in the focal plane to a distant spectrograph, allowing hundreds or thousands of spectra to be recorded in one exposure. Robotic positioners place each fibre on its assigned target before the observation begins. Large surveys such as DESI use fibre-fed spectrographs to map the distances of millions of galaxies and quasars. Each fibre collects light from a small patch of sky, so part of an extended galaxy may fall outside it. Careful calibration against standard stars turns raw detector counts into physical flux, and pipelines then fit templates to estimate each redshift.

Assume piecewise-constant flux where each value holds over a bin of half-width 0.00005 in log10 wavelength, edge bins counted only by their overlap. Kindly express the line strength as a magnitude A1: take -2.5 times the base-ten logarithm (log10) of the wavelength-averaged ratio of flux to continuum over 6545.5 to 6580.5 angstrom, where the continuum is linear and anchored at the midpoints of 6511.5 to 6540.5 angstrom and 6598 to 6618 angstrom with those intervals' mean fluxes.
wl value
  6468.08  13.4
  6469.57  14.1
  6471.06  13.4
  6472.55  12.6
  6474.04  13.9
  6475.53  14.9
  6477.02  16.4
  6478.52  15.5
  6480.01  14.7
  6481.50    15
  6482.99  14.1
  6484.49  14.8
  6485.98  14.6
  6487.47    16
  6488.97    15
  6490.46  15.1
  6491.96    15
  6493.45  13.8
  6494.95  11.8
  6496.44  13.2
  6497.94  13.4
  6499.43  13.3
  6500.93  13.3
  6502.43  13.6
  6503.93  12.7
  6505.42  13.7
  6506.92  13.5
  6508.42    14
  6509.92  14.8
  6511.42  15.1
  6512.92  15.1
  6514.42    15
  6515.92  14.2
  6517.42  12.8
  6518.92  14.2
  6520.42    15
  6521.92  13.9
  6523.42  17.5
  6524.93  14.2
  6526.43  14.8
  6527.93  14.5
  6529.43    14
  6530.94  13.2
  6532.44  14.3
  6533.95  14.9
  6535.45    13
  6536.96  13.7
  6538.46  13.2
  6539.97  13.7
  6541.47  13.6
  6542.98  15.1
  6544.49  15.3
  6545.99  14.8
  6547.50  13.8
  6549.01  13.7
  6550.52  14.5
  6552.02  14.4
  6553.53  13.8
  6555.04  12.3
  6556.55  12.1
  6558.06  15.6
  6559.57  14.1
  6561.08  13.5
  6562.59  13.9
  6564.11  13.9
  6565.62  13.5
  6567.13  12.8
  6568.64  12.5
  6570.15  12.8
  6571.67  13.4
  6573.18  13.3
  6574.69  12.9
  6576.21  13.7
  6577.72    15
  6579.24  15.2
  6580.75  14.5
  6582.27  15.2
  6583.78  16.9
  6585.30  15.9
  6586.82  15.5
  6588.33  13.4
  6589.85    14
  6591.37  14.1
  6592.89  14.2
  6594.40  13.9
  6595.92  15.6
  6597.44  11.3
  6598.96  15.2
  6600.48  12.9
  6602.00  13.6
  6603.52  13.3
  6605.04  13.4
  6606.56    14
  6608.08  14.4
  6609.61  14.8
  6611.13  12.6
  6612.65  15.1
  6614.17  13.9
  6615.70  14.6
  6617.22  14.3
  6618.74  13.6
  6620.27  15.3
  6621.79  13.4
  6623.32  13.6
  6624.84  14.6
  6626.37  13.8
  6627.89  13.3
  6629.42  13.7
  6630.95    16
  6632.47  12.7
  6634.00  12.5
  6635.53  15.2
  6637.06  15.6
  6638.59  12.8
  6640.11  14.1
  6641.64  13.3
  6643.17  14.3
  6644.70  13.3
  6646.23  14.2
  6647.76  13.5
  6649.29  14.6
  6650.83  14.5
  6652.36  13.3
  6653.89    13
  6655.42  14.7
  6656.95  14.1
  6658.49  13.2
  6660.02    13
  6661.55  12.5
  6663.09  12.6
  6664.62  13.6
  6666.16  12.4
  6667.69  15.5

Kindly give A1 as 0.03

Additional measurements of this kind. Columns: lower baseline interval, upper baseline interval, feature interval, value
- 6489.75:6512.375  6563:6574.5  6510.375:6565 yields -0.058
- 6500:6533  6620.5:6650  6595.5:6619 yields 0.009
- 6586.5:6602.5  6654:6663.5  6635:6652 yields -0.047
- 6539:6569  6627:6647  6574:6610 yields -0.030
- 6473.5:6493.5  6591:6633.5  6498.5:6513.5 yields 0.068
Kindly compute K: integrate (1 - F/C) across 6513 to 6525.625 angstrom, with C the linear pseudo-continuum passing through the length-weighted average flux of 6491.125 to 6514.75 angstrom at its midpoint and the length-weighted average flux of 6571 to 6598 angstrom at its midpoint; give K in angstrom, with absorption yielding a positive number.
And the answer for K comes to -0.6 angstrom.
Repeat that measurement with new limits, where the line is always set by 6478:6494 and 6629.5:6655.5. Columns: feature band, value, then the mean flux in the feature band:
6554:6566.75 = 0.7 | 13.6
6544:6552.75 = 0.1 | 14.4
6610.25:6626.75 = 0.0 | 14.1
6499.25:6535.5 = 1.2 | 14.2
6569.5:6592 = -0.1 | 14.4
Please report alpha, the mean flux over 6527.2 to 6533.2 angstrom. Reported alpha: 14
